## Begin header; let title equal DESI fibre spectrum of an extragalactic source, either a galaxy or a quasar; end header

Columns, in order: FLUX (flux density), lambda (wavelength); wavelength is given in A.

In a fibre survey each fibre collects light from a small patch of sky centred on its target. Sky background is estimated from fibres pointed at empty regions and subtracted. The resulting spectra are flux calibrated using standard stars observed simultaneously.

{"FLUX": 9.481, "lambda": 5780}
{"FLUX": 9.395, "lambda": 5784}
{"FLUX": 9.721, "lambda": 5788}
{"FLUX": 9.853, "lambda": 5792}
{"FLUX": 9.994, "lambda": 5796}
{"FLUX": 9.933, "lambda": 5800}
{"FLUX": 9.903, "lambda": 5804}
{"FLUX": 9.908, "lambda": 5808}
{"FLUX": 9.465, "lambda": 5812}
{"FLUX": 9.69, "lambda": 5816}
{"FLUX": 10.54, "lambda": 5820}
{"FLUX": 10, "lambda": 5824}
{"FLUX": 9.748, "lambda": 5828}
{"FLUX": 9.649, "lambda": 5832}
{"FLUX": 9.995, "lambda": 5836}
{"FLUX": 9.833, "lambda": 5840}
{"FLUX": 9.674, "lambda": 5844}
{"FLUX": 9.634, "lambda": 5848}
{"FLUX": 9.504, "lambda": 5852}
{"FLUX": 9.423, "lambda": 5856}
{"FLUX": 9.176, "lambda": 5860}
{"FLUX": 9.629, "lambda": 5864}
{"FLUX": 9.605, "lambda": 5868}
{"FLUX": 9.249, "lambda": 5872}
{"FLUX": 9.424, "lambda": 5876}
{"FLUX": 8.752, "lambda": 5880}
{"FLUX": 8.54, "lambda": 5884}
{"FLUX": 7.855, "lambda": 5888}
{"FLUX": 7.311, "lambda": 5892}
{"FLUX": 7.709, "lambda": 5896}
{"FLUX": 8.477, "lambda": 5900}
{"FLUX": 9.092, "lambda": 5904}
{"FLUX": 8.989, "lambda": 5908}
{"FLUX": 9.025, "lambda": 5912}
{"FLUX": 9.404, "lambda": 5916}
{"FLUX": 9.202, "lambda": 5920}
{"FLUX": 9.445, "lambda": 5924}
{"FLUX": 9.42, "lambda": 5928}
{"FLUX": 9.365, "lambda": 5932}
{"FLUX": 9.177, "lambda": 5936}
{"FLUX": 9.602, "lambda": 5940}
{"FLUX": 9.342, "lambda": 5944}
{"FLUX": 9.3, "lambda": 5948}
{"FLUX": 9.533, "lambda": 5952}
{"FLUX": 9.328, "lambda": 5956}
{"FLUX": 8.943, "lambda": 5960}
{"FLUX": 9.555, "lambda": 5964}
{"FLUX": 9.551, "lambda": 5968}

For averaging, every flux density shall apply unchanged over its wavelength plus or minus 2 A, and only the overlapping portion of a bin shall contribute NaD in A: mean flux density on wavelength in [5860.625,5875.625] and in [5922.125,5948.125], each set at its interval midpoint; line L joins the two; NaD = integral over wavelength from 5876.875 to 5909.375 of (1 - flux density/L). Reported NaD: 3.7 A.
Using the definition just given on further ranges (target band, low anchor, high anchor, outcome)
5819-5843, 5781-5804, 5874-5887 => -1.4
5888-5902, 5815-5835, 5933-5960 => 2.6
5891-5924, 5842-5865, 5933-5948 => 2.4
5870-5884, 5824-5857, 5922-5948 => 0.8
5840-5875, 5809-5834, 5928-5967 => 0.7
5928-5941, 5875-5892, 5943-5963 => -0.4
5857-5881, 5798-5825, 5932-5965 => 0.8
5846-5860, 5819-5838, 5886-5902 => -0.5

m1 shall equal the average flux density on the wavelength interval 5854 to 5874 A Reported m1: 9.42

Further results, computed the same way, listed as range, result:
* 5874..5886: 8.91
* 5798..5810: 9.91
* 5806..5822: 9.9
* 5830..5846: 9.79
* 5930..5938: 9.27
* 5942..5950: 9.32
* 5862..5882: 9.33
